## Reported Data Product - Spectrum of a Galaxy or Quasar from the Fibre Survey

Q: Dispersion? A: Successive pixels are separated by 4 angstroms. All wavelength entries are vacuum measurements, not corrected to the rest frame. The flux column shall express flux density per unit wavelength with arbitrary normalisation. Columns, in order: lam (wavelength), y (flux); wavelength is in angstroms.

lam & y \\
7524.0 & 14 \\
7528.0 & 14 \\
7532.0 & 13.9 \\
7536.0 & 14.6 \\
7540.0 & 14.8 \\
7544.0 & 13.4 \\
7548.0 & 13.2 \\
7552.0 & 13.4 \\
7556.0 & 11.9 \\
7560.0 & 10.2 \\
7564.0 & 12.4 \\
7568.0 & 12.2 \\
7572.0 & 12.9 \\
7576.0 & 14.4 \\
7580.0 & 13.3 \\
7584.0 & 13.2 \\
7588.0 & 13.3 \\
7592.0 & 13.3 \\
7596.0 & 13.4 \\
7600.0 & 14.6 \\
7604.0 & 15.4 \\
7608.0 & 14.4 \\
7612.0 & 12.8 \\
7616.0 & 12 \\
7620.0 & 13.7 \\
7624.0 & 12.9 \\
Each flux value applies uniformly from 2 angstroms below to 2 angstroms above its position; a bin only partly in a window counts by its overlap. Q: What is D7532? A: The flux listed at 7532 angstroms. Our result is 13.9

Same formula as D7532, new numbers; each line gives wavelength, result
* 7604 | 15.4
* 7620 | 13.7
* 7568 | 12.2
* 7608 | 14.4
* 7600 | 14.6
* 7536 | 14.6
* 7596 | 13.4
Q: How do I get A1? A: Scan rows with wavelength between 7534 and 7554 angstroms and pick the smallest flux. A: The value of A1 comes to 13.2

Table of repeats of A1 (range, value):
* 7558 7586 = 10.2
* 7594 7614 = 12.8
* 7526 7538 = 13.9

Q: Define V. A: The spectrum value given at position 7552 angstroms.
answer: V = 13.4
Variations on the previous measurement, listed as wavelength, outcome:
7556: 11.9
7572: 12.9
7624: 12.9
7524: 14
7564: 12.4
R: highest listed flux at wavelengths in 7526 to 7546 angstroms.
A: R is 14.8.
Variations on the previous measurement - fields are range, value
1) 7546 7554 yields 13.4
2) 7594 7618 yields 15.4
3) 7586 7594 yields 13.3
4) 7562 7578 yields 14.4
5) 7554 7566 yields 12.4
